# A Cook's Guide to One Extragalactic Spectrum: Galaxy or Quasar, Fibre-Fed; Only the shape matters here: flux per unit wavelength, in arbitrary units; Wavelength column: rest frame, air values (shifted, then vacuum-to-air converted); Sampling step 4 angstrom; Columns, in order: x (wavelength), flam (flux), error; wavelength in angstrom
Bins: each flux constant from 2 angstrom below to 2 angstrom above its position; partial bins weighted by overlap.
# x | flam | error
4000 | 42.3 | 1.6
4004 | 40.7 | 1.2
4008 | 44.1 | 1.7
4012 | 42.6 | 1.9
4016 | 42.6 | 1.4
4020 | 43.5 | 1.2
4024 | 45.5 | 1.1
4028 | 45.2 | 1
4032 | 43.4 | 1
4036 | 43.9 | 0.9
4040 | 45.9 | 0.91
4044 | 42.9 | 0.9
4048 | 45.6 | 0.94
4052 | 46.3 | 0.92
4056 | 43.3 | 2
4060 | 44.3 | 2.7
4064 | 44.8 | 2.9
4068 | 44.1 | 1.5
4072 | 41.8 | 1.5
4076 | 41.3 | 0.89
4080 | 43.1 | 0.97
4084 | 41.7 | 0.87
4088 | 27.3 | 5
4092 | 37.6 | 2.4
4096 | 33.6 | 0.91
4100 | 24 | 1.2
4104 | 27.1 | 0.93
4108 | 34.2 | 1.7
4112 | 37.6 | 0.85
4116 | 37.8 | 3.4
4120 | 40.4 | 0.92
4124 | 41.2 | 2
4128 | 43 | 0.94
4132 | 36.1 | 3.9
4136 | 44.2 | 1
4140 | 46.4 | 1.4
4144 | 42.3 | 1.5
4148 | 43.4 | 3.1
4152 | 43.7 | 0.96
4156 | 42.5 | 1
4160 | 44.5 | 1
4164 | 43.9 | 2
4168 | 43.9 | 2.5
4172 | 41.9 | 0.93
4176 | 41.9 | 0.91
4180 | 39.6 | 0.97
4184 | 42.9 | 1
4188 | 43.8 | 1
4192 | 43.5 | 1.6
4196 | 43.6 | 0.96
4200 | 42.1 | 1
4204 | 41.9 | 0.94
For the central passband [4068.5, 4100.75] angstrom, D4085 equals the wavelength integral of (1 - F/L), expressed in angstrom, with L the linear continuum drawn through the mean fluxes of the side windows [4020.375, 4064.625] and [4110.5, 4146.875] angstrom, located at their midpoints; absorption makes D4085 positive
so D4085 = 4.4 angstrom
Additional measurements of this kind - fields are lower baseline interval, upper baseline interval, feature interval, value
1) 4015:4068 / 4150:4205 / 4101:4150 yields 4.82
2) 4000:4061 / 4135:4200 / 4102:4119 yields 3.50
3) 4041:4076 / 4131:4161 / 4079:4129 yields 8.90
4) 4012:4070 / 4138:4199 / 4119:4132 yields 0.83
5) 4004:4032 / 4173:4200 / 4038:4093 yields 1.40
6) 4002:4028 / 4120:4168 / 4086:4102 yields 4.60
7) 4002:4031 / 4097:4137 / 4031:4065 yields -2.74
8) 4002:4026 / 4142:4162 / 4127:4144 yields 0.35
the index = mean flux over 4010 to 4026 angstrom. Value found 43.5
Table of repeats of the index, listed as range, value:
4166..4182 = 41.8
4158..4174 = 43.5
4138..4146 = 44.3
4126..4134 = 39.5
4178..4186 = 41.2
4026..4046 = 44.3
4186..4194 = 43.6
